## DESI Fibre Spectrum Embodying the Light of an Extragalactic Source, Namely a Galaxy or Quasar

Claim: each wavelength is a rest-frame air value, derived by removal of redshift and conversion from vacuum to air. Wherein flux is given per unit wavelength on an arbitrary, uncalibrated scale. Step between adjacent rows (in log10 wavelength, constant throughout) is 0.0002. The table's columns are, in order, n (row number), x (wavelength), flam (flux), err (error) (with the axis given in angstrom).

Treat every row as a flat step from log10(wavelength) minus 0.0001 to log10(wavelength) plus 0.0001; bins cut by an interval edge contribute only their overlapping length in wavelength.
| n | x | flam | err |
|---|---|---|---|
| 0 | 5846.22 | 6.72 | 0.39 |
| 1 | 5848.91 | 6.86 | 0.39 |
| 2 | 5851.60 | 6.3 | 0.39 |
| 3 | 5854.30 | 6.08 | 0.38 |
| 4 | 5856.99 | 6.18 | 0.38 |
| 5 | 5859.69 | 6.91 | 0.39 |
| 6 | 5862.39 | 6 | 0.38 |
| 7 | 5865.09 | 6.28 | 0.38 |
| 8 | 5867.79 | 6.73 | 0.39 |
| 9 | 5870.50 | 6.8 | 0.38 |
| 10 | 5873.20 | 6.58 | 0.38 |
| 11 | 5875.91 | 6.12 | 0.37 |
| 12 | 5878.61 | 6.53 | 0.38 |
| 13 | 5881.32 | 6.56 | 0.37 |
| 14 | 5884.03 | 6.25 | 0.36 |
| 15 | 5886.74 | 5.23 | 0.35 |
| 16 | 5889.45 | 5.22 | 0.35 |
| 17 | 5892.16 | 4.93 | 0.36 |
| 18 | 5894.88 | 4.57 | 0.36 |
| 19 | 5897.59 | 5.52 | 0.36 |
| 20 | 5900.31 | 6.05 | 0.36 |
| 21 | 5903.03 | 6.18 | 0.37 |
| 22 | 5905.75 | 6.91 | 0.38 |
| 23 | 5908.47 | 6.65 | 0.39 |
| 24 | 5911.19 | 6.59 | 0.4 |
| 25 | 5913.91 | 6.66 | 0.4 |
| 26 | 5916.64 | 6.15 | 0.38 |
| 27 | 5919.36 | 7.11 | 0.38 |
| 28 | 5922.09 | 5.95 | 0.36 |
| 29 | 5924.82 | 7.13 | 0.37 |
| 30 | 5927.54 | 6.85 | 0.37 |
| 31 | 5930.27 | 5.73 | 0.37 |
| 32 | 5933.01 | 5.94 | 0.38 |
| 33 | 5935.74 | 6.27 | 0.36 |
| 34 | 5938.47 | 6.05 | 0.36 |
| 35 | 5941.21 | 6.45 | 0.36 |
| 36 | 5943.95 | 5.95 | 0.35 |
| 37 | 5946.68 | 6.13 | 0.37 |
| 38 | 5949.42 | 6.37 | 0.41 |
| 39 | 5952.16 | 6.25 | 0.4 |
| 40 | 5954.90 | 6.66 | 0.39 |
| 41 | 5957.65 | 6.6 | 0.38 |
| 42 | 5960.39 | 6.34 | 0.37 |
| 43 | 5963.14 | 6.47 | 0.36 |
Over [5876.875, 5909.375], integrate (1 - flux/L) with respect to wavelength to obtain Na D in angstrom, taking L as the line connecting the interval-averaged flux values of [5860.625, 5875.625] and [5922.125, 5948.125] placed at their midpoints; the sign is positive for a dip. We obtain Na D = 2.6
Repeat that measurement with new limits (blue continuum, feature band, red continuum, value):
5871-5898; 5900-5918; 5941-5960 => -1.5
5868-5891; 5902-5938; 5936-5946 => -1.7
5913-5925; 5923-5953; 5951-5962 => 1.0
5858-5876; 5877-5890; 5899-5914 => 1.0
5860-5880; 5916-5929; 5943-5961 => -0.6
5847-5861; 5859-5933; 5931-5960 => 1.8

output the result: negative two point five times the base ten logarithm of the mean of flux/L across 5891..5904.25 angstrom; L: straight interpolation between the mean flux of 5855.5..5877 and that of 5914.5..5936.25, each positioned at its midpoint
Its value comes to 0.18 mag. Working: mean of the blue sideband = 6.45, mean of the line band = 5.45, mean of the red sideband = 6.4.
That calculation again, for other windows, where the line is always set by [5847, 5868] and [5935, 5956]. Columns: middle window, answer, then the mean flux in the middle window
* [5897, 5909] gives 0.009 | 6.28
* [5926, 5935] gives 0.015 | 6.2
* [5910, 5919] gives -0.038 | 6.54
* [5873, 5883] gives -0.008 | 6.43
